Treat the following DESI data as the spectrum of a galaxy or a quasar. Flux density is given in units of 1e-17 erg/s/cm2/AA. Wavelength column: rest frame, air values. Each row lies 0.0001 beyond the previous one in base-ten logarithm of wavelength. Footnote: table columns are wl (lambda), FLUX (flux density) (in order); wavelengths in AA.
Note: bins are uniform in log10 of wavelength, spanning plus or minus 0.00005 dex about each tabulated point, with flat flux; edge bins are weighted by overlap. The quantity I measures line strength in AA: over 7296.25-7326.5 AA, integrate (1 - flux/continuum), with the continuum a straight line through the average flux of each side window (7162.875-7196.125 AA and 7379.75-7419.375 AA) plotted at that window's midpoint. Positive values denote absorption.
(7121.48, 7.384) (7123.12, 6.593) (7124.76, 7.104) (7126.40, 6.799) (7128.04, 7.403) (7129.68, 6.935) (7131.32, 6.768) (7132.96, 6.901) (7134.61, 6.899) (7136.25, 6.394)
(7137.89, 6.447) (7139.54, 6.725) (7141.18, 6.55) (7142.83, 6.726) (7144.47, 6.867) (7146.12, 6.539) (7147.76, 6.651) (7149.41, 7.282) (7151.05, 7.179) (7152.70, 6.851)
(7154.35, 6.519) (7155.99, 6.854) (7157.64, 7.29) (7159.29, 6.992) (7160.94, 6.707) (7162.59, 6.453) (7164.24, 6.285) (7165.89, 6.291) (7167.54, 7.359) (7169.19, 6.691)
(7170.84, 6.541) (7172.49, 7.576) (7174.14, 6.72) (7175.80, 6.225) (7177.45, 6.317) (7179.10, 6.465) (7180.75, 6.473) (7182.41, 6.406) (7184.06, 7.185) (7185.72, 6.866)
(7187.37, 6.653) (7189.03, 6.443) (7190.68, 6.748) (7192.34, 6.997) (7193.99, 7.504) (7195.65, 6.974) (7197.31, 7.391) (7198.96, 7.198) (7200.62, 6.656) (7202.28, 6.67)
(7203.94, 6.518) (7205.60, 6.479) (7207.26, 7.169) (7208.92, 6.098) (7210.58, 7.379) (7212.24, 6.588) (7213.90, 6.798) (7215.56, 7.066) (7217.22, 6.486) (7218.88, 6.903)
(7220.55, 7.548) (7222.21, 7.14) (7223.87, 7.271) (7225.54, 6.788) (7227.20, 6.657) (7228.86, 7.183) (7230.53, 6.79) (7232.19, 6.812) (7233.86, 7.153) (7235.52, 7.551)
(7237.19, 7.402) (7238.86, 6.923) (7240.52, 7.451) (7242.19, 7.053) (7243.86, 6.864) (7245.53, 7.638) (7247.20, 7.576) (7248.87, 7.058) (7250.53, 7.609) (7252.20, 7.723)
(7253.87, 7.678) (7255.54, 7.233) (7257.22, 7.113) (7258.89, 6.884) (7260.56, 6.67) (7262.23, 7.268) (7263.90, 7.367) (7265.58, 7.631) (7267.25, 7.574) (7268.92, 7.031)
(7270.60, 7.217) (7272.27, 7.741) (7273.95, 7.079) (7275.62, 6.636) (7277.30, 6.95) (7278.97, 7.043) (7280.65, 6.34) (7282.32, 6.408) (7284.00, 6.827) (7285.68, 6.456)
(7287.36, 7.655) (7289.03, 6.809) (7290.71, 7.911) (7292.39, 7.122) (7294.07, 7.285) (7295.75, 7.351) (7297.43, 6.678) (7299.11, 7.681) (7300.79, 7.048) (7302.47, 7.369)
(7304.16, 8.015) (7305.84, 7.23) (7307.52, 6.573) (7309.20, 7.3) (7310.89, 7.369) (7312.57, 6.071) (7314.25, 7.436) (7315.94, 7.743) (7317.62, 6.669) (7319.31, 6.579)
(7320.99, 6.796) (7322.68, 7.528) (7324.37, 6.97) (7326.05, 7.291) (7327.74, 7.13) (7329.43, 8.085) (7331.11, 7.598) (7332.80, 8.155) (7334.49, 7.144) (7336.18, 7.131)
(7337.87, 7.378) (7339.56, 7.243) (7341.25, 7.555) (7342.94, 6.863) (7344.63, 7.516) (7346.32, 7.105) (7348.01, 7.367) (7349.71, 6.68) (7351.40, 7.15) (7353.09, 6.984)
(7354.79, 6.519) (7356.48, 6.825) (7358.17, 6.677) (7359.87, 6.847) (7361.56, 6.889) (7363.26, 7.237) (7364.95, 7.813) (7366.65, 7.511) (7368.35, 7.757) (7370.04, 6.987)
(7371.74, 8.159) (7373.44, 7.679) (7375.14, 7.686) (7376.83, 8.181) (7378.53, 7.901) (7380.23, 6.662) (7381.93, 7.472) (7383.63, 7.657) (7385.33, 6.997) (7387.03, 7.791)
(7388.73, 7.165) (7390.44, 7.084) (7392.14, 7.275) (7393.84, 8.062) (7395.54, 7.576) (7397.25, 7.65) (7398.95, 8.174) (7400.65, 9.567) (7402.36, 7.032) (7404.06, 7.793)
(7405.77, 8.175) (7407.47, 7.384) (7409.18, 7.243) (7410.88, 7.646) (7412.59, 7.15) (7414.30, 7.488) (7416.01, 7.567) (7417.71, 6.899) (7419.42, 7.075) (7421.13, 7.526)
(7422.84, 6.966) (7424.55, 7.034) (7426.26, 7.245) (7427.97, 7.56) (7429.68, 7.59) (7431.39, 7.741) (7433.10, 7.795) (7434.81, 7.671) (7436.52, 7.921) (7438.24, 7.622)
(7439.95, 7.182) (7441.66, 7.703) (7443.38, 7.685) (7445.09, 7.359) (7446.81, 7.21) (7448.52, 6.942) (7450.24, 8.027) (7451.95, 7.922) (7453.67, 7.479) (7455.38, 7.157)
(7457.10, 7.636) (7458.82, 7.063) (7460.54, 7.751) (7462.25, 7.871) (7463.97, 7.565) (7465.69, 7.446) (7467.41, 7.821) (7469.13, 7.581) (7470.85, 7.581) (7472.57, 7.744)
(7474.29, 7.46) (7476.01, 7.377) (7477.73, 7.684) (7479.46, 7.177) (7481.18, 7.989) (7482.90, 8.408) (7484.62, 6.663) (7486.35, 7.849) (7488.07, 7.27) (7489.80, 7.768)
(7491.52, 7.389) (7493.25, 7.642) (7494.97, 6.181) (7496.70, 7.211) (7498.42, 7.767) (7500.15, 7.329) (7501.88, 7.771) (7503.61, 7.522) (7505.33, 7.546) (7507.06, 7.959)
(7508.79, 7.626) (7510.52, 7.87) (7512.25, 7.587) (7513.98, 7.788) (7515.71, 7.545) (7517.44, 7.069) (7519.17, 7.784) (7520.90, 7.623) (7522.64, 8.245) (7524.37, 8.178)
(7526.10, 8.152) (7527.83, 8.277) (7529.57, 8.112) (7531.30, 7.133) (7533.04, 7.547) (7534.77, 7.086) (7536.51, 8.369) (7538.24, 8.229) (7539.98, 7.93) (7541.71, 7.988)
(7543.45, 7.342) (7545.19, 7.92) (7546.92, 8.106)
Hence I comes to 0.4 AA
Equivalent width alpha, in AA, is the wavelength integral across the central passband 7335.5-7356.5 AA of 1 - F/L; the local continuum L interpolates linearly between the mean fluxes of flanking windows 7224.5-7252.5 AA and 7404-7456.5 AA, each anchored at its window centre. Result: 0.7 AA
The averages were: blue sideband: 7.18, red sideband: 7.47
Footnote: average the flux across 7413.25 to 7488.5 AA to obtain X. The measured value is 7.51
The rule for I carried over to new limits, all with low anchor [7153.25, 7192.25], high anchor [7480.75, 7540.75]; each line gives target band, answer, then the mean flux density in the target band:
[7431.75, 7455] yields -0.31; 7.57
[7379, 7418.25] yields -1.10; 7.55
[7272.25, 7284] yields 0.31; 6.82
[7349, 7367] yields 0.58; 7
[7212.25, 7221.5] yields -0.13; 6.93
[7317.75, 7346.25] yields -0.52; 7.29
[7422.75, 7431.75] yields 0.07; 7.37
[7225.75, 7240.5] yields -0.41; 7.07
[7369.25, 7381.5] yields -0.55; 7.61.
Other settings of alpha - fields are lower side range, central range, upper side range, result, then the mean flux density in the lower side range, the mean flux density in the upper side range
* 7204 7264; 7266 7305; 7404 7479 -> 0.2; 7.08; 7.5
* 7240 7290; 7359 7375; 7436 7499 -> -0.2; 7.15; 7.51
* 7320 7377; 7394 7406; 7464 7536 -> -1.0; 7.3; 7.61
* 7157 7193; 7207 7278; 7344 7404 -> -1.9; 6.71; 7.42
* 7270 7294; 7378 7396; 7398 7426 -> 0.1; 7.02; 7.54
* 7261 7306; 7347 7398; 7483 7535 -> 0.0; 7.17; 7.6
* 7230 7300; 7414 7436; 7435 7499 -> 0.1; 7.17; 7.52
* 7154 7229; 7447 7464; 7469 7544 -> 0.0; 6.81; 7.65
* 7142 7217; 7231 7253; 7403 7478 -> -1.0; 6.79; 7.51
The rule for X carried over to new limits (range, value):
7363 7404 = 7.64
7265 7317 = 7.14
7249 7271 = 7.3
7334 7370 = 7.15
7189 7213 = 6.87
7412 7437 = 7.41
